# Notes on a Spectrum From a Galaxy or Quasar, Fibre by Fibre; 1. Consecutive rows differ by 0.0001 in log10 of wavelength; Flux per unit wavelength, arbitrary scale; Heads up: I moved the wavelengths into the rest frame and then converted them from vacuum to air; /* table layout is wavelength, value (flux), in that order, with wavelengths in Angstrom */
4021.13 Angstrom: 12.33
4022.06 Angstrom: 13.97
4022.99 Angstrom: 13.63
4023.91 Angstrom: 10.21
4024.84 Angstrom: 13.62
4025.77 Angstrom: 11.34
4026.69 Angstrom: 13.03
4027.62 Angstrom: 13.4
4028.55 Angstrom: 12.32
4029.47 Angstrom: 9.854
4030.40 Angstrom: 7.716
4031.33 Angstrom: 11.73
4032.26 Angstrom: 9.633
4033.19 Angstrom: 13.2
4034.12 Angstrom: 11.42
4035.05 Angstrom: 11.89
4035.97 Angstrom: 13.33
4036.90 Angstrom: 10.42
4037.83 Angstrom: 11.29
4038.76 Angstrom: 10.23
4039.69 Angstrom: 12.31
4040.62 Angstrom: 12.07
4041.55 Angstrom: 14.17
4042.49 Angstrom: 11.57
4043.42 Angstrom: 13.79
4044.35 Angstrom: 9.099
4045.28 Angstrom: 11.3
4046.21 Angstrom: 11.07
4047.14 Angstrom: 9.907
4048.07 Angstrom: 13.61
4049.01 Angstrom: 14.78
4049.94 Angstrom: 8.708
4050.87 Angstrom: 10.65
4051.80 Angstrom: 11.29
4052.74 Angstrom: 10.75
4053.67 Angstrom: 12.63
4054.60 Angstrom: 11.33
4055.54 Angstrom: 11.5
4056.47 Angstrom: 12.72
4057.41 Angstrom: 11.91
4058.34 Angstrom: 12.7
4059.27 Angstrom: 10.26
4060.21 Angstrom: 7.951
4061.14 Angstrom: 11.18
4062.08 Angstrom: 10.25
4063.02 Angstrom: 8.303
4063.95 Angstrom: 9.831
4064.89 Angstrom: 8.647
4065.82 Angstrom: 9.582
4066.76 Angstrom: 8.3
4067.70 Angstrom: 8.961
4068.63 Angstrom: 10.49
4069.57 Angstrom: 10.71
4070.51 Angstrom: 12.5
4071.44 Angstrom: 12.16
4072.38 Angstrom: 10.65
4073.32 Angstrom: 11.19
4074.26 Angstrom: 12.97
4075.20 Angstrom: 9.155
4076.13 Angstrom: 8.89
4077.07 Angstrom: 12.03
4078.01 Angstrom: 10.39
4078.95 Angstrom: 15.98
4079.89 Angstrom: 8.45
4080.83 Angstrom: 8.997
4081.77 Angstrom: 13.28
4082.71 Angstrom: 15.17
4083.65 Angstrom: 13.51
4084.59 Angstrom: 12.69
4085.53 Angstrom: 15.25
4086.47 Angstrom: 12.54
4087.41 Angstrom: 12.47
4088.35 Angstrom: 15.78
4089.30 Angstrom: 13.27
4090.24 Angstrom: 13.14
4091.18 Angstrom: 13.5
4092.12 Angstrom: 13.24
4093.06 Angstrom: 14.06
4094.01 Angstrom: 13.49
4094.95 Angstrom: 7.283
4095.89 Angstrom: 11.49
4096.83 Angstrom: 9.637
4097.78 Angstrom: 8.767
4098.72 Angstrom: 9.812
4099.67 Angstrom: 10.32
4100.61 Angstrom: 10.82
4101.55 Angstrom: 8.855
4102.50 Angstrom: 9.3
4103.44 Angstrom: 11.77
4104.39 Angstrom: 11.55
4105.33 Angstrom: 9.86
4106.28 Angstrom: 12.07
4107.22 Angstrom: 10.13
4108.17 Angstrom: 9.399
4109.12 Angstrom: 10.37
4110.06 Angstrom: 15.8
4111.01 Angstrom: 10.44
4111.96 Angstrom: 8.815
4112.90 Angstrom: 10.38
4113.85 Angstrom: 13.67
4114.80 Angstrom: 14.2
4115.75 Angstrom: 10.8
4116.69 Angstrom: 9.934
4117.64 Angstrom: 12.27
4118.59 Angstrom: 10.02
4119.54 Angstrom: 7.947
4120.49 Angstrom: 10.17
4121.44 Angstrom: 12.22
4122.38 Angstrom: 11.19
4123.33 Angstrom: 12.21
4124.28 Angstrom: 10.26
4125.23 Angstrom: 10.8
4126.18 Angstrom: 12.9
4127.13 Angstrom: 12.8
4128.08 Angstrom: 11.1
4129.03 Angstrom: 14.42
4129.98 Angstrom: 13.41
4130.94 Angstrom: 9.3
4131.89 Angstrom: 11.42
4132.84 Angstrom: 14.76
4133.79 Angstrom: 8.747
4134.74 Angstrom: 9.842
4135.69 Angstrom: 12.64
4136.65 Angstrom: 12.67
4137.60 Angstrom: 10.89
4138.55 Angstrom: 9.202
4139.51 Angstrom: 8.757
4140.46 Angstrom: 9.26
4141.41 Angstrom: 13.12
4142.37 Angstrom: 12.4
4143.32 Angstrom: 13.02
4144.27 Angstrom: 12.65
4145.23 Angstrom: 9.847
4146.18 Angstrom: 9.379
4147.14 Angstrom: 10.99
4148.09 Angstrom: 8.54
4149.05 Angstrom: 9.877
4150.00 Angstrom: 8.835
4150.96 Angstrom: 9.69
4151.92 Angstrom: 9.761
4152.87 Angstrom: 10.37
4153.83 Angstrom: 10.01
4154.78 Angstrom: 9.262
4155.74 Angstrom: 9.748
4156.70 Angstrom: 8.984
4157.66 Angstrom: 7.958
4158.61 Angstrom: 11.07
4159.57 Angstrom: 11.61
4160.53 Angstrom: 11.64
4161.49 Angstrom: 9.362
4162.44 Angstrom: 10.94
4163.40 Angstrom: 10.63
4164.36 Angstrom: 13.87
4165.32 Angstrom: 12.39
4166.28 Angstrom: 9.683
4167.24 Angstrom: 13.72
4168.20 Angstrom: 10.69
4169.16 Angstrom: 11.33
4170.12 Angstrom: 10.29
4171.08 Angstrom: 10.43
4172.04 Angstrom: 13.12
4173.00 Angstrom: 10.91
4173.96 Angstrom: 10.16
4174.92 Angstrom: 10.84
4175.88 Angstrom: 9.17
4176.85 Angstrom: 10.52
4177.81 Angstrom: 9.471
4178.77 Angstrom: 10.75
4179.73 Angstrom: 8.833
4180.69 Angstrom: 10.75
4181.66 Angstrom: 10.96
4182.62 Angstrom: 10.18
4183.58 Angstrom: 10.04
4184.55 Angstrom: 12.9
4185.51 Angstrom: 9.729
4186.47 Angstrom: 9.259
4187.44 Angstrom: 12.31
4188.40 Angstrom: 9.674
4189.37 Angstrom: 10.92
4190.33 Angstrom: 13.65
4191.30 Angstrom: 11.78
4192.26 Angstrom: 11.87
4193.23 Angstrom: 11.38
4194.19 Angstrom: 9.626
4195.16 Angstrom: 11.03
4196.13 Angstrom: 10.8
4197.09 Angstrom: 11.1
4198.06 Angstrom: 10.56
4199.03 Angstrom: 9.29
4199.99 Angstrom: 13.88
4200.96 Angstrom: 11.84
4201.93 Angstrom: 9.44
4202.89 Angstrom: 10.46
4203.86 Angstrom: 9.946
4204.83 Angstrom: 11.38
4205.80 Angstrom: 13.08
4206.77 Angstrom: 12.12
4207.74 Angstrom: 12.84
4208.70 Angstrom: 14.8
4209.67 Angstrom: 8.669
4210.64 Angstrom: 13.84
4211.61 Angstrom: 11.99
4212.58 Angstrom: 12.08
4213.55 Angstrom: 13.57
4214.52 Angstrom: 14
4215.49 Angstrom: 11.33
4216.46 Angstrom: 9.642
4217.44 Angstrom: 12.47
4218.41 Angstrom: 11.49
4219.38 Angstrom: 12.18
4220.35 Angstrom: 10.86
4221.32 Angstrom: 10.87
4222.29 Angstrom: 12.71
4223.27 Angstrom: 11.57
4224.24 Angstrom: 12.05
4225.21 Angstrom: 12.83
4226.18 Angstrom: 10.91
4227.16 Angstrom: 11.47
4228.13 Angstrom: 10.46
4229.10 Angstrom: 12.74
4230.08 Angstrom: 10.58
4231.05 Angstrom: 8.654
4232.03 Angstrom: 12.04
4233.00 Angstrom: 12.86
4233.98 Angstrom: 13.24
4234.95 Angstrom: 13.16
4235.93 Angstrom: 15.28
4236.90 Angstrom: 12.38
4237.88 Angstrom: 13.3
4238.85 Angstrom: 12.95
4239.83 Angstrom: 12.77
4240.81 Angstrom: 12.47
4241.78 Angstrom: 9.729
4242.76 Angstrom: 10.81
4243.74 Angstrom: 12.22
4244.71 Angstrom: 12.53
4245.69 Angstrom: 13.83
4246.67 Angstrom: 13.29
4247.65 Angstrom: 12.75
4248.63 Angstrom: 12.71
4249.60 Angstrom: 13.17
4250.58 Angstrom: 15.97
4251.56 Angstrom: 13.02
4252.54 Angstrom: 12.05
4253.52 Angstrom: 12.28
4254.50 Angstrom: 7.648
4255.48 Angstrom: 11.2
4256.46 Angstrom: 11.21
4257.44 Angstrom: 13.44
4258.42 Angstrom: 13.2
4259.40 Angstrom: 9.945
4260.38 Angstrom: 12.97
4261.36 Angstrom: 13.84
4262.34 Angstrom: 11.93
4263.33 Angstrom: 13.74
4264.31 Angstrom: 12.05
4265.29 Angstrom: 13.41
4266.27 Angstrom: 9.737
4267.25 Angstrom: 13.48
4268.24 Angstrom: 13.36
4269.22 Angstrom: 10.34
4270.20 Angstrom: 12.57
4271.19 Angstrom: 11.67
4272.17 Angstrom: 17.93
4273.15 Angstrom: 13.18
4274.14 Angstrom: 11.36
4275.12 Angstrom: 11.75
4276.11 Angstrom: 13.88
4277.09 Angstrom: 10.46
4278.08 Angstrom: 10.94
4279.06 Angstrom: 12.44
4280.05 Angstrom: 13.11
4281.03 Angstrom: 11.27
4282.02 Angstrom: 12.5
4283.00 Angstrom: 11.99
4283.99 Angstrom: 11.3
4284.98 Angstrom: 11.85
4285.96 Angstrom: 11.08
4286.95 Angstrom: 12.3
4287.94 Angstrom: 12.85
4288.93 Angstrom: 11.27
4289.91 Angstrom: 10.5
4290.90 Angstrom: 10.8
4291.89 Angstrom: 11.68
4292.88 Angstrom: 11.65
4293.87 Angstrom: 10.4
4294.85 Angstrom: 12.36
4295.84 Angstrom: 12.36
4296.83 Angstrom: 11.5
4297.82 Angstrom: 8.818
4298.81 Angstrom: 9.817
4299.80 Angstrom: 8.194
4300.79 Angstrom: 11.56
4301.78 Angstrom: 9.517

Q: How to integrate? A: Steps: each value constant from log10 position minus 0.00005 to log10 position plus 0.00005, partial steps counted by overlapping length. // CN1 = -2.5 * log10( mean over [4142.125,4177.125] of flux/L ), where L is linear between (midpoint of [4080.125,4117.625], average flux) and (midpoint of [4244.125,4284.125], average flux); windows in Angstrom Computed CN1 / 0.13 mag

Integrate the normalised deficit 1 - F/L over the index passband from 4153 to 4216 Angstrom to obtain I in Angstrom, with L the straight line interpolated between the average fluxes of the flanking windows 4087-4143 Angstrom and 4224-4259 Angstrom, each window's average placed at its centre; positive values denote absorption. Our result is 4.07 Angstrom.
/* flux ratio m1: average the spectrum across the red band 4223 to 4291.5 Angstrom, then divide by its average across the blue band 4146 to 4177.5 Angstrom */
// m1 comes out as 1.16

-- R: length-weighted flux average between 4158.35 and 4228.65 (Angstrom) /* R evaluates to 11.3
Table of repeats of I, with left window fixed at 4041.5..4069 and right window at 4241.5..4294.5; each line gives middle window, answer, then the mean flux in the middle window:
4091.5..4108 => 0.6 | 10.7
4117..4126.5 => 0.3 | 10.9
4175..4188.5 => 1.5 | 10.4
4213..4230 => 0.1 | 11.8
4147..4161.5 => 2.1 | 9.85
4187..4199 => 0.6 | 11.1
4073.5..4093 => -2.7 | 12.6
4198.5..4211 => 0.2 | 11.6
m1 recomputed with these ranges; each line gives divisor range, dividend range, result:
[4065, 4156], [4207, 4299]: 1.08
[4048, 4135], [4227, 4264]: 1.09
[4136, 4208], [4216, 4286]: 1.13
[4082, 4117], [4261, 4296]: 1.03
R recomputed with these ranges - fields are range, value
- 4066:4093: 12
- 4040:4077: 11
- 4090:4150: 11.1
